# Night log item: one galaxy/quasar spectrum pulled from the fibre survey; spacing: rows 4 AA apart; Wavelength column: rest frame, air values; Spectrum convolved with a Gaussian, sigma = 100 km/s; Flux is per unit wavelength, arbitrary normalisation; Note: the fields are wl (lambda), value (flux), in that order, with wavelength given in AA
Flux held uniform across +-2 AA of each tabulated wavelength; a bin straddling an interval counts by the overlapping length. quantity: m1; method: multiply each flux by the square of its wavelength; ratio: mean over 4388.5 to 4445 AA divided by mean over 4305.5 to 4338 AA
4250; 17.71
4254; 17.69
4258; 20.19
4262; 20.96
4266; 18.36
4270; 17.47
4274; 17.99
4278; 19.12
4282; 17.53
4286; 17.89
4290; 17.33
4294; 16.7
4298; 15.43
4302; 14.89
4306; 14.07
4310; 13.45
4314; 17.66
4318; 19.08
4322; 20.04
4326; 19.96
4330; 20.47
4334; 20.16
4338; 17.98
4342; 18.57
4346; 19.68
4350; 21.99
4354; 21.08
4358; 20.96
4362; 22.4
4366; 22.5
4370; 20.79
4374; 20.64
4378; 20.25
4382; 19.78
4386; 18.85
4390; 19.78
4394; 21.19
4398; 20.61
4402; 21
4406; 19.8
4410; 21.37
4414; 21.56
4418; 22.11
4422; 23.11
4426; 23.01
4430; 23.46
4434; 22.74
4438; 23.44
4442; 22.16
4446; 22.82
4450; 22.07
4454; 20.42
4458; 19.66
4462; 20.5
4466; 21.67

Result 1.2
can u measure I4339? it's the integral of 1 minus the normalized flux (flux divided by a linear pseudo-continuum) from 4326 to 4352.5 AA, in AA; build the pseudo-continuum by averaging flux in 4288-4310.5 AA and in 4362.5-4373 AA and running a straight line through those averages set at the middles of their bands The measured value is -1.1 AA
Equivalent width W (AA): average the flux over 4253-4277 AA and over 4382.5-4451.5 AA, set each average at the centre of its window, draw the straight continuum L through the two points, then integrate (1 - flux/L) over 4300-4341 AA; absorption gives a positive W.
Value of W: 4.3 AA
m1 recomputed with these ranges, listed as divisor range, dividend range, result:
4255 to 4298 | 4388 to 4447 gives 1.28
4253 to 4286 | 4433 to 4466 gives 1.26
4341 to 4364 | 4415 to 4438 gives 1.13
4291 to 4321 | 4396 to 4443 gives 1.44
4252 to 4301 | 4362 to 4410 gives 1.20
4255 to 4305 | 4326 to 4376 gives 1.20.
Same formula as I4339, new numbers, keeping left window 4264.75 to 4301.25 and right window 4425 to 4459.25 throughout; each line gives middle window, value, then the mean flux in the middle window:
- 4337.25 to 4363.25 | -1.3 AA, 20.4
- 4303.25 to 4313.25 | 2.1 AA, 14.3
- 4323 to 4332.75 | -0.7 AA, 20.2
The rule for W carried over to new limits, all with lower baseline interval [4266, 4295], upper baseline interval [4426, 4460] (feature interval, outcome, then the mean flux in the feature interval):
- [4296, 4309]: 2.6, 14.7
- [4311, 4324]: 0.2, 18.5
